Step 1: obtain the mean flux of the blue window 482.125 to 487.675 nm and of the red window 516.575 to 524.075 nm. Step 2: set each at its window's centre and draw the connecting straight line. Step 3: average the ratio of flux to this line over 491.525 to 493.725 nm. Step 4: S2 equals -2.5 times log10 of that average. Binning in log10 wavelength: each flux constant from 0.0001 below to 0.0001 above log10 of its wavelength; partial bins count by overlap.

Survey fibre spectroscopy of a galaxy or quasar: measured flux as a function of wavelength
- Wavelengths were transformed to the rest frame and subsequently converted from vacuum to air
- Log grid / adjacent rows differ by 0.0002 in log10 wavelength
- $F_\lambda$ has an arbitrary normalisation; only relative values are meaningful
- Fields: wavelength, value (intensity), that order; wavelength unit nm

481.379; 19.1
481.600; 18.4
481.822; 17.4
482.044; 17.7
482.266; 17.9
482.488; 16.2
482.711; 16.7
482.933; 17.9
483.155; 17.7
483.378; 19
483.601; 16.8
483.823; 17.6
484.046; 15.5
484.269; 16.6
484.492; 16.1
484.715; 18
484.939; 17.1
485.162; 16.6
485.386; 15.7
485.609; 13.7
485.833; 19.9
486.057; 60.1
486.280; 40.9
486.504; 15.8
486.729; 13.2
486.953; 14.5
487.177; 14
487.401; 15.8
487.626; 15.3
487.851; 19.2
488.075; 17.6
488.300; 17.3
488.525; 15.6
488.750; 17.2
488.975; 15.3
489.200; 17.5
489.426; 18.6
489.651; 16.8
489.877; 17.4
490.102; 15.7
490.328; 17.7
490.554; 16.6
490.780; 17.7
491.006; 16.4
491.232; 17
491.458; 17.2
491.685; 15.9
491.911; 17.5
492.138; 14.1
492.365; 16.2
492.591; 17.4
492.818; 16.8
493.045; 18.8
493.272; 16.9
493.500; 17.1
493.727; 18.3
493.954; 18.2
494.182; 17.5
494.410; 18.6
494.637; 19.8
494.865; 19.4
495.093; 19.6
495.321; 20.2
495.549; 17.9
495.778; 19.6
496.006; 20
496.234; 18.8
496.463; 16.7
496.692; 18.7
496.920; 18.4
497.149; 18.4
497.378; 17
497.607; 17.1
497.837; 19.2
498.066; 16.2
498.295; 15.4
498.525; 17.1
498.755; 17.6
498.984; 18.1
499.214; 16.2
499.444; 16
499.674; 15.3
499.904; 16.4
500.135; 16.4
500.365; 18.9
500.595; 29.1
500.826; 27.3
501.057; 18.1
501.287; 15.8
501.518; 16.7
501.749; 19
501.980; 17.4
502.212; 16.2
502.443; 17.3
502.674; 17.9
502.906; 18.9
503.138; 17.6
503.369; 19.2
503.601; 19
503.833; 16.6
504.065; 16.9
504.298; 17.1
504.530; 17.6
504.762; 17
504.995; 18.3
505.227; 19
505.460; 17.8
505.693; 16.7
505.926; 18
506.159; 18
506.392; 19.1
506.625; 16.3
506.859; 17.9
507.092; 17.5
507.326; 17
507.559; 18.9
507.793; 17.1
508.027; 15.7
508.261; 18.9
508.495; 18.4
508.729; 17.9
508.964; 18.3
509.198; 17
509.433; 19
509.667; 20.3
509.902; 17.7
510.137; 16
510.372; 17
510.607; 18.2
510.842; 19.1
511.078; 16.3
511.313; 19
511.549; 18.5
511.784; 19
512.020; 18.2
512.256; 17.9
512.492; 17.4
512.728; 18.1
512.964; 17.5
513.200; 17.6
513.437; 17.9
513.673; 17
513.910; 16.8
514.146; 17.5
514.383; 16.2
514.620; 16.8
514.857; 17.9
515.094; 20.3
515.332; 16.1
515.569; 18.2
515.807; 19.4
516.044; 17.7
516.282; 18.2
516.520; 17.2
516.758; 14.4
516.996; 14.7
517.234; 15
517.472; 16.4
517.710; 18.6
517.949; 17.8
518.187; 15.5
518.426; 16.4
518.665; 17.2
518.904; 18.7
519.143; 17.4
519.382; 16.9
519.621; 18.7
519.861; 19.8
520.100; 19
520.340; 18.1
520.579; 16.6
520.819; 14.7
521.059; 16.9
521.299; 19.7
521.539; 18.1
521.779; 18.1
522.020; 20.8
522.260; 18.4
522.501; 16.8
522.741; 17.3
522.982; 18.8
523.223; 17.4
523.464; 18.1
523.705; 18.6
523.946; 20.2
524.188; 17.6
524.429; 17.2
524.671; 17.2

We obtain 0.12 mag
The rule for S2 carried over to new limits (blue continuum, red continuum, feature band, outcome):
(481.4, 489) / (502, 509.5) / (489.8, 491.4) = 0.09 mag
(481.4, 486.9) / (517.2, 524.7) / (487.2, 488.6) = 0.17 mag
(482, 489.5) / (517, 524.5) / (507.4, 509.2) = 0.02 mag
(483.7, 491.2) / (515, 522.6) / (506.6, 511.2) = 0.01 mag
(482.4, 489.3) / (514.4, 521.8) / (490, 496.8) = 0.04 mag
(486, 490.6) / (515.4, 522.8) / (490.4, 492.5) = 0.15 mag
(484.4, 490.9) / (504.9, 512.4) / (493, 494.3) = 0.05 mag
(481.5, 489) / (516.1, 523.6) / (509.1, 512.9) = -0.02 mag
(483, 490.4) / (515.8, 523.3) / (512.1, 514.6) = 0.02 mag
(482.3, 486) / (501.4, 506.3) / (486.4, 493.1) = 0.07 mag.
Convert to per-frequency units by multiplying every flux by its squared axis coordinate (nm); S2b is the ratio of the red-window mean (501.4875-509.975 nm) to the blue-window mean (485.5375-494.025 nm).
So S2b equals 1.03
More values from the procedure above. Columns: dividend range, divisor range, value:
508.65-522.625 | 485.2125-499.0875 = 1.06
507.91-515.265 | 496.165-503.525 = 1.03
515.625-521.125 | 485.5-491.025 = 1.01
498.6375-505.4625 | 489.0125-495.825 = 1.07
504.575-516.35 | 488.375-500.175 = 1.09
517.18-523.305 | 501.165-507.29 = 1.07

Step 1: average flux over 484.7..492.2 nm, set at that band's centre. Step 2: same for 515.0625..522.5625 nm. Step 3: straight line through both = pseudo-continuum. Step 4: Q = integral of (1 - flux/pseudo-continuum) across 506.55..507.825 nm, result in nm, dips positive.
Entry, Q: 0.028 nm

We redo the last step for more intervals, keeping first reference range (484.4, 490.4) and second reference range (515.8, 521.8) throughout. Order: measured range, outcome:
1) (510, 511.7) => 0.00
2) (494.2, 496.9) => -0.06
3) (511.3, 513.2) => -0.05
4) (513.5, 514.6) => 0.04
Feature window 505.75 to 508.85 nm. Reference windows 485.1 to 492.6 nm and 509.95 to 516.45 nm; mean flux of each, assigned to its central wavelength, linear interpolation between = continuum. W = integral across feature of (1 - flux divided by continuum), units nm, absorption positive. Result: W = 0.04 nm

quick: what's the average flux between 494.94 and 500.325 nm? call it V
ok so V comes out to 17.7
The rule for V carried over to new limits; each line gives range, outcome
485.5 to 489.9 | 19.8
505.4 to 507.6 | 17.7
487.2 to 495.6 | 17.3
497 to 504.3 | 18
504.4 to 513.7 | 17.9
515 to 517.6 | 17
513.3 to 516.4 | 17.7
